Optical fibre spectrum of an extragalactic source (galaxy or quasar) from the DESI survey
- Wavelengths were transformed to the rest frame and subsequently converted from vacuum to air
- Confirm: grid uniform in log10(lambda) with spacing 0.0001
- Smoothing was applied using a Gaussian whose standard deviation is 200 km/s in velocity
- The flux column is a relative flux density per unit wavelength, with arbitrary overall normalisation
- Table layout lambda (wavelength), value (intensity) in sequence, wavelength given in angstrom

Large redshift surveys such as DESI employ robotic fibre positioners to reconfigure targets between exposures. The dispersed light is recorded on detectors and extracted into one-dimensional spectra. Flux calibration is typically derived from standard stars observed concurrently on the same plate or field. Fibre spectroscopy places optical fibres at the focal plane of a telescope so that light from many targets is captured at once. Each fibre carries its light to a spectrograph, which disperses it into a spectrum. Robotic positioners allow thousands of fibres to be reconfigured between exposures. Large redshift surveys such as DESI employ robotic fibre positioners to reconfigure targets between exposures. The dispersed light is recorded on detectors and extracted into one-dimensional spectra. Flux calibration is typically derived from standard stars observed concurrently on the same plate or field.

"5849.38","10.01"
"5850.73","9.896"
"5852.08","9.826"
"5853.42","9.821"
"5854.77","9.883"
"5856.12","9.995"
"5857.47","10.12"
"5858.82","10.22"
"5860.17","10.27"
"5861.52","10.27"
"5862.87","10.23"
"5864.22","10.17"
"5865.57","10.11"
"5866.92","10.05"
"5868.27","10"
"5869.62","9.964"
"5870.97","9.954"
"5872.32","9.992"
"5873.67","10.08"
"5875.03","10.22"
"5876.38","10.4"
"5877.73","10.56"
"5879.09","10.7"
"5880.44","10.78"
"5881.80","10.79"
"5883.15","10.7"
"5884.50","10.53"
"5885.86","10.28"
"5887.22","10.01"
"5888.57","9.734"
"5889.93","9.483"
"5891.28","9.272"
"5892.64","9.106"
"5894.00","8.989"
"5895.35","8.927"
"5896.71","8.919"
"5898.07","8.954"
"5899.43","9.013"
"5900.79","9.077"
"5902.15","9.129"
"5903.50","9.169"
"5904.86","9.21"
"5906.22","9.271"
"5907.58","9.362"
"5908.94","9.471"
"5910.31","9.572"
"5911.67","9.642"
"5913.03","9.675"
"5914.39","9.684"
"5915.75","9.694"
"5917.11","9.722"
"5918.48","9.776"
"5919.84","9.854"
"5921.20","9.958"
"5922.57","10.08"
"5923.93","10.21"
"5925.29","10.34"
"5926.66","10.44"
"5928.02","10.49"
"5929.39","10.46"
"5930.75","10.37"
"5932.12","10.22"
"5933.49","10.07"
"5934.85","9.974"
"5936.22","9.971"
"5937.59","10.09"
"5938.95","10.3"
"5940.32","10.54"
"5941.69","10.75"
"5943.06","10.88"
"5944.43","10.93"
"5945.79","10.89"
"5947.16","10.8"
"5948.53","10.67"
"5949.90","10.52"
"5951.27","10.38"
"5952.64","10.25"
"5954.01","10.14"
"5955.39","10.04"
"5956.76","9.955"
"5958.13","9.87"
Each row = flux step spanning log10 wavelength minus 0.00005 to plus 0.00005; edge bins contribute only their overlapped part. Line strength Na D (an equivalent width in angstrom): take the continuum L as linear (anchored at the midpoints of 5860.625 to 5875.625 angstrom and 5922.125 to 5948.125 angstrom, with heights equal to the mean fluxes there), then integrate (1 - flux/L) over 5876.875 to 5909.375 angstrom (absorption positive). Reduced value 1.8 angstrom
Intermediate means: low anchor 10.1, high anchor 10.4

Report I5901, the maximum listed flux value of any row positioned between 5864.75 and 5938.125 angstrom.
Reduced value 10.79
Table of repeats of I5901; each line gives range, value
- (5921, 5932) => 10.49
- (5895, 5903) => 9.129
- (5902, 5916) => 9.694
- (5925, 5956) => 10.93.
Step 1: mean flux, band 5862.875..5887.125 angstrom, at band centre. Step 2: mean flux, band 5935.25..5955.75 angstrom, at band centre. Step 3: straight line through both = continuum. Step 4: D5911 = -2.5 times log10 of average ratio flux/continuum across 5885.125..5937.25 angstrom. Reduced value 0.08 mag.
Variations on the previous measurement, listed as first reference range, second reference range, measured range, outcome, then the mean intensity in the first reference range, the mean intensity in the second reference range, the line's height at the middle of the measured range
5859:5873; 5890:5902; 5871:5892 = -0.07 mag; 10.1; 9.06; 9.57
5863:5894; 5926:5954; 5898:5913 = 0.11 mag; 10.1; 10.4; 10.3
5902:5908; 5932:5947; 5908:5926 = -0.02 mag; 9.24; 10.4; 9.66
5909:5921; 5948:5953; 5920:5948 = -0.03 mag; 9.7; 10.5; 10.1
